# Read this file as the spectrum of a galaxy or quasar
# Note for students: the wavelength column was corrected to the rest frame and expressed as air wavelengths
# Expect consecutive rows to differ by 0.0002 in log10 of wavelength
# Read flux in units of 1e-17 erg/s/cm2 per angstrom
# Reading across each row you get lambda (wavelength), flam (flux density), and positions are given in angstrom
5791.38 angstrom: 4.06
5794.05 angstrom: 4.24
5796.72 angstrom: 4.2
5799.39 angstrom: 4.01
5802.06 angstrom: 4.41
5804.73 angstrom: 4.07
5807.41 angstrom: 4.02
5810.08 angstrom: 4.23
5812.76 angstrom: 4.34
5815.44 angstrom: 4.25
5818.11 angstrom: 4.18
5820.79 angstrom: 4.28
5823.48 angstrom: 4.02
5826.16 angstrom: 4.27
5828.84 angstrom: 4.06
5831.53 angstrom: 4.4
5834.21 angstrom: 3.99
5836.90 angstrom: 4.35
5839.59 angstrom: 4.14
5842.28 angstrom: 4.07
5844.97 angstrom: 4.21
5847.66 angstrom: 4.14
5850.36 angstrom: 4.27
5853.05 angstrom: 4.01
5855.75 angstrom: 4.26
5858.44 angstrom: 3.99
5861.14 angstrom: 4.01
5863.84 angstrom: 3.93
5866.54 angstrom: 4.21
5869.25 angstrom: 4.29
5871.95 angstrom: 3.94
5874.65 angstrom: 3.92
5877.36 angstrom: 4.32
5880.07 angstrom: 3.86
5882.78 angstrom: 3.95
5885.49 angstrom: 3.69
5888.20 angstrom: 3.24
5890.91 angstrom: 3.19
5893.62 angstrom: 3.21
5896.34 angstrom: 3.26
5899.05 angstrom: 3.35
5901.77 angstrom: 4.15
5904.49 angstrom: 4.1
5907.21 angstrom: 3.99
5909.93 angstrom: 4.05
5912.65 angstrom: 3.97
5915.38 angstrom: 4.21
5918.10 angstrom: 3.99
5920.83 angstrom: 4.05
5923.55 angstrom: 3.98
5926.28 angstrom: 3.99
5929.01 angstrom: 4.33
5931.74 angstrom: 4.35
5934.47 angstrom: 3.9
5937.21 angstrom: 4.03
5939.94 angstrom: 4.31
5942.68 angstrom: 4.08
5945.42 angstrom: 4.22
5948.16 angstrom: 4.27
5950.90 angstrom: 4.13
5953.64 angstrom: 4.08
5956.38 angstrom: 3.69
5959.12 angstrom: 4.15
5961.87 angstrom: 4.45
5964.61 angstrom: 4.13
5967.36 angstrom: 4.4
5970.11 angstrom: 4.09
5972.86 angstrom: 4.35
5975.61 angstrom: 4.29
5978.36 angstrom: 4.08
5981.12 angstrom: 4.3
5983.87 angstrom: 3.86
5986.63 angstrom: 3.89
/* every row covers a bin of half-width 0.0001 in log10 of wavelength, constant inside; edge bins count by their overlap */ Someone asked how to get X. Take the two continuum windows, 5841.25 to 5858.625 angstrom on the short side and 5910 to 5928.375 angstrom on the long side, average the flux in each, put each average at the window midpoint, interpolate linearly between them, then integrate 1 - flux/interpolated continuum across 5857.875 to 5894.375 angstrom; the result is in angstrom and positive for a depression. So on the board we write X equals 2.3 angstrom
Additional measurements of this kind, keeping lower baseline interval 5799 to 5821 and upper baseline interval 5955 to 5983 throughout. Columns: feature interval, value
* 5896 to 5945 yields 2.0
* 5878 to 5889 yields 1.2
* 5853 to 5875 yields 0.7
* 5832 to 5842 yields 0.1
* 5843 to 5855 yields 0.1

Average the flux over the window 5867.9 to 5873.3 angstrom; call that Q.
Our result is 4.12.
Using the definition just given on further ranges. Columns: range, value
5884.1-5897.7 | 3.32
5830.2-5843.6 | 4.19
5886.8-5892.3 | 3.22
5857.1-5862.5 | 4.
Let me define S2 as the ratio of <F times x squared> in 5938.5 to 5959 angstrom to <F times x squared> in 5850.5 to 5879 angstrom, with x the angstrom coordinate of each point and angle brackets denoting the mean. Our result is 1.0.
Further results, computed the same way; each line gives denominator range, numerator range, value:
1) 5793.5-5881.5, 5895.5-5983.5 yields 1.02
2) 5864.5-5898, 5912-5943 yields 1.11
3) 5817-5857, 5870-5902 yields 0.89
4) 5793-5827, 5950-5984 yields 1.05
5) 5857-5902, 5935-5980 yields 1.13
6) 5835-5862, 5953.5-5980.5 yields 1.05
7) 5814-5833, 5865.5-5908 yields 0.92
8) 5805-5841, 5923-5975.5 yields 1.04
